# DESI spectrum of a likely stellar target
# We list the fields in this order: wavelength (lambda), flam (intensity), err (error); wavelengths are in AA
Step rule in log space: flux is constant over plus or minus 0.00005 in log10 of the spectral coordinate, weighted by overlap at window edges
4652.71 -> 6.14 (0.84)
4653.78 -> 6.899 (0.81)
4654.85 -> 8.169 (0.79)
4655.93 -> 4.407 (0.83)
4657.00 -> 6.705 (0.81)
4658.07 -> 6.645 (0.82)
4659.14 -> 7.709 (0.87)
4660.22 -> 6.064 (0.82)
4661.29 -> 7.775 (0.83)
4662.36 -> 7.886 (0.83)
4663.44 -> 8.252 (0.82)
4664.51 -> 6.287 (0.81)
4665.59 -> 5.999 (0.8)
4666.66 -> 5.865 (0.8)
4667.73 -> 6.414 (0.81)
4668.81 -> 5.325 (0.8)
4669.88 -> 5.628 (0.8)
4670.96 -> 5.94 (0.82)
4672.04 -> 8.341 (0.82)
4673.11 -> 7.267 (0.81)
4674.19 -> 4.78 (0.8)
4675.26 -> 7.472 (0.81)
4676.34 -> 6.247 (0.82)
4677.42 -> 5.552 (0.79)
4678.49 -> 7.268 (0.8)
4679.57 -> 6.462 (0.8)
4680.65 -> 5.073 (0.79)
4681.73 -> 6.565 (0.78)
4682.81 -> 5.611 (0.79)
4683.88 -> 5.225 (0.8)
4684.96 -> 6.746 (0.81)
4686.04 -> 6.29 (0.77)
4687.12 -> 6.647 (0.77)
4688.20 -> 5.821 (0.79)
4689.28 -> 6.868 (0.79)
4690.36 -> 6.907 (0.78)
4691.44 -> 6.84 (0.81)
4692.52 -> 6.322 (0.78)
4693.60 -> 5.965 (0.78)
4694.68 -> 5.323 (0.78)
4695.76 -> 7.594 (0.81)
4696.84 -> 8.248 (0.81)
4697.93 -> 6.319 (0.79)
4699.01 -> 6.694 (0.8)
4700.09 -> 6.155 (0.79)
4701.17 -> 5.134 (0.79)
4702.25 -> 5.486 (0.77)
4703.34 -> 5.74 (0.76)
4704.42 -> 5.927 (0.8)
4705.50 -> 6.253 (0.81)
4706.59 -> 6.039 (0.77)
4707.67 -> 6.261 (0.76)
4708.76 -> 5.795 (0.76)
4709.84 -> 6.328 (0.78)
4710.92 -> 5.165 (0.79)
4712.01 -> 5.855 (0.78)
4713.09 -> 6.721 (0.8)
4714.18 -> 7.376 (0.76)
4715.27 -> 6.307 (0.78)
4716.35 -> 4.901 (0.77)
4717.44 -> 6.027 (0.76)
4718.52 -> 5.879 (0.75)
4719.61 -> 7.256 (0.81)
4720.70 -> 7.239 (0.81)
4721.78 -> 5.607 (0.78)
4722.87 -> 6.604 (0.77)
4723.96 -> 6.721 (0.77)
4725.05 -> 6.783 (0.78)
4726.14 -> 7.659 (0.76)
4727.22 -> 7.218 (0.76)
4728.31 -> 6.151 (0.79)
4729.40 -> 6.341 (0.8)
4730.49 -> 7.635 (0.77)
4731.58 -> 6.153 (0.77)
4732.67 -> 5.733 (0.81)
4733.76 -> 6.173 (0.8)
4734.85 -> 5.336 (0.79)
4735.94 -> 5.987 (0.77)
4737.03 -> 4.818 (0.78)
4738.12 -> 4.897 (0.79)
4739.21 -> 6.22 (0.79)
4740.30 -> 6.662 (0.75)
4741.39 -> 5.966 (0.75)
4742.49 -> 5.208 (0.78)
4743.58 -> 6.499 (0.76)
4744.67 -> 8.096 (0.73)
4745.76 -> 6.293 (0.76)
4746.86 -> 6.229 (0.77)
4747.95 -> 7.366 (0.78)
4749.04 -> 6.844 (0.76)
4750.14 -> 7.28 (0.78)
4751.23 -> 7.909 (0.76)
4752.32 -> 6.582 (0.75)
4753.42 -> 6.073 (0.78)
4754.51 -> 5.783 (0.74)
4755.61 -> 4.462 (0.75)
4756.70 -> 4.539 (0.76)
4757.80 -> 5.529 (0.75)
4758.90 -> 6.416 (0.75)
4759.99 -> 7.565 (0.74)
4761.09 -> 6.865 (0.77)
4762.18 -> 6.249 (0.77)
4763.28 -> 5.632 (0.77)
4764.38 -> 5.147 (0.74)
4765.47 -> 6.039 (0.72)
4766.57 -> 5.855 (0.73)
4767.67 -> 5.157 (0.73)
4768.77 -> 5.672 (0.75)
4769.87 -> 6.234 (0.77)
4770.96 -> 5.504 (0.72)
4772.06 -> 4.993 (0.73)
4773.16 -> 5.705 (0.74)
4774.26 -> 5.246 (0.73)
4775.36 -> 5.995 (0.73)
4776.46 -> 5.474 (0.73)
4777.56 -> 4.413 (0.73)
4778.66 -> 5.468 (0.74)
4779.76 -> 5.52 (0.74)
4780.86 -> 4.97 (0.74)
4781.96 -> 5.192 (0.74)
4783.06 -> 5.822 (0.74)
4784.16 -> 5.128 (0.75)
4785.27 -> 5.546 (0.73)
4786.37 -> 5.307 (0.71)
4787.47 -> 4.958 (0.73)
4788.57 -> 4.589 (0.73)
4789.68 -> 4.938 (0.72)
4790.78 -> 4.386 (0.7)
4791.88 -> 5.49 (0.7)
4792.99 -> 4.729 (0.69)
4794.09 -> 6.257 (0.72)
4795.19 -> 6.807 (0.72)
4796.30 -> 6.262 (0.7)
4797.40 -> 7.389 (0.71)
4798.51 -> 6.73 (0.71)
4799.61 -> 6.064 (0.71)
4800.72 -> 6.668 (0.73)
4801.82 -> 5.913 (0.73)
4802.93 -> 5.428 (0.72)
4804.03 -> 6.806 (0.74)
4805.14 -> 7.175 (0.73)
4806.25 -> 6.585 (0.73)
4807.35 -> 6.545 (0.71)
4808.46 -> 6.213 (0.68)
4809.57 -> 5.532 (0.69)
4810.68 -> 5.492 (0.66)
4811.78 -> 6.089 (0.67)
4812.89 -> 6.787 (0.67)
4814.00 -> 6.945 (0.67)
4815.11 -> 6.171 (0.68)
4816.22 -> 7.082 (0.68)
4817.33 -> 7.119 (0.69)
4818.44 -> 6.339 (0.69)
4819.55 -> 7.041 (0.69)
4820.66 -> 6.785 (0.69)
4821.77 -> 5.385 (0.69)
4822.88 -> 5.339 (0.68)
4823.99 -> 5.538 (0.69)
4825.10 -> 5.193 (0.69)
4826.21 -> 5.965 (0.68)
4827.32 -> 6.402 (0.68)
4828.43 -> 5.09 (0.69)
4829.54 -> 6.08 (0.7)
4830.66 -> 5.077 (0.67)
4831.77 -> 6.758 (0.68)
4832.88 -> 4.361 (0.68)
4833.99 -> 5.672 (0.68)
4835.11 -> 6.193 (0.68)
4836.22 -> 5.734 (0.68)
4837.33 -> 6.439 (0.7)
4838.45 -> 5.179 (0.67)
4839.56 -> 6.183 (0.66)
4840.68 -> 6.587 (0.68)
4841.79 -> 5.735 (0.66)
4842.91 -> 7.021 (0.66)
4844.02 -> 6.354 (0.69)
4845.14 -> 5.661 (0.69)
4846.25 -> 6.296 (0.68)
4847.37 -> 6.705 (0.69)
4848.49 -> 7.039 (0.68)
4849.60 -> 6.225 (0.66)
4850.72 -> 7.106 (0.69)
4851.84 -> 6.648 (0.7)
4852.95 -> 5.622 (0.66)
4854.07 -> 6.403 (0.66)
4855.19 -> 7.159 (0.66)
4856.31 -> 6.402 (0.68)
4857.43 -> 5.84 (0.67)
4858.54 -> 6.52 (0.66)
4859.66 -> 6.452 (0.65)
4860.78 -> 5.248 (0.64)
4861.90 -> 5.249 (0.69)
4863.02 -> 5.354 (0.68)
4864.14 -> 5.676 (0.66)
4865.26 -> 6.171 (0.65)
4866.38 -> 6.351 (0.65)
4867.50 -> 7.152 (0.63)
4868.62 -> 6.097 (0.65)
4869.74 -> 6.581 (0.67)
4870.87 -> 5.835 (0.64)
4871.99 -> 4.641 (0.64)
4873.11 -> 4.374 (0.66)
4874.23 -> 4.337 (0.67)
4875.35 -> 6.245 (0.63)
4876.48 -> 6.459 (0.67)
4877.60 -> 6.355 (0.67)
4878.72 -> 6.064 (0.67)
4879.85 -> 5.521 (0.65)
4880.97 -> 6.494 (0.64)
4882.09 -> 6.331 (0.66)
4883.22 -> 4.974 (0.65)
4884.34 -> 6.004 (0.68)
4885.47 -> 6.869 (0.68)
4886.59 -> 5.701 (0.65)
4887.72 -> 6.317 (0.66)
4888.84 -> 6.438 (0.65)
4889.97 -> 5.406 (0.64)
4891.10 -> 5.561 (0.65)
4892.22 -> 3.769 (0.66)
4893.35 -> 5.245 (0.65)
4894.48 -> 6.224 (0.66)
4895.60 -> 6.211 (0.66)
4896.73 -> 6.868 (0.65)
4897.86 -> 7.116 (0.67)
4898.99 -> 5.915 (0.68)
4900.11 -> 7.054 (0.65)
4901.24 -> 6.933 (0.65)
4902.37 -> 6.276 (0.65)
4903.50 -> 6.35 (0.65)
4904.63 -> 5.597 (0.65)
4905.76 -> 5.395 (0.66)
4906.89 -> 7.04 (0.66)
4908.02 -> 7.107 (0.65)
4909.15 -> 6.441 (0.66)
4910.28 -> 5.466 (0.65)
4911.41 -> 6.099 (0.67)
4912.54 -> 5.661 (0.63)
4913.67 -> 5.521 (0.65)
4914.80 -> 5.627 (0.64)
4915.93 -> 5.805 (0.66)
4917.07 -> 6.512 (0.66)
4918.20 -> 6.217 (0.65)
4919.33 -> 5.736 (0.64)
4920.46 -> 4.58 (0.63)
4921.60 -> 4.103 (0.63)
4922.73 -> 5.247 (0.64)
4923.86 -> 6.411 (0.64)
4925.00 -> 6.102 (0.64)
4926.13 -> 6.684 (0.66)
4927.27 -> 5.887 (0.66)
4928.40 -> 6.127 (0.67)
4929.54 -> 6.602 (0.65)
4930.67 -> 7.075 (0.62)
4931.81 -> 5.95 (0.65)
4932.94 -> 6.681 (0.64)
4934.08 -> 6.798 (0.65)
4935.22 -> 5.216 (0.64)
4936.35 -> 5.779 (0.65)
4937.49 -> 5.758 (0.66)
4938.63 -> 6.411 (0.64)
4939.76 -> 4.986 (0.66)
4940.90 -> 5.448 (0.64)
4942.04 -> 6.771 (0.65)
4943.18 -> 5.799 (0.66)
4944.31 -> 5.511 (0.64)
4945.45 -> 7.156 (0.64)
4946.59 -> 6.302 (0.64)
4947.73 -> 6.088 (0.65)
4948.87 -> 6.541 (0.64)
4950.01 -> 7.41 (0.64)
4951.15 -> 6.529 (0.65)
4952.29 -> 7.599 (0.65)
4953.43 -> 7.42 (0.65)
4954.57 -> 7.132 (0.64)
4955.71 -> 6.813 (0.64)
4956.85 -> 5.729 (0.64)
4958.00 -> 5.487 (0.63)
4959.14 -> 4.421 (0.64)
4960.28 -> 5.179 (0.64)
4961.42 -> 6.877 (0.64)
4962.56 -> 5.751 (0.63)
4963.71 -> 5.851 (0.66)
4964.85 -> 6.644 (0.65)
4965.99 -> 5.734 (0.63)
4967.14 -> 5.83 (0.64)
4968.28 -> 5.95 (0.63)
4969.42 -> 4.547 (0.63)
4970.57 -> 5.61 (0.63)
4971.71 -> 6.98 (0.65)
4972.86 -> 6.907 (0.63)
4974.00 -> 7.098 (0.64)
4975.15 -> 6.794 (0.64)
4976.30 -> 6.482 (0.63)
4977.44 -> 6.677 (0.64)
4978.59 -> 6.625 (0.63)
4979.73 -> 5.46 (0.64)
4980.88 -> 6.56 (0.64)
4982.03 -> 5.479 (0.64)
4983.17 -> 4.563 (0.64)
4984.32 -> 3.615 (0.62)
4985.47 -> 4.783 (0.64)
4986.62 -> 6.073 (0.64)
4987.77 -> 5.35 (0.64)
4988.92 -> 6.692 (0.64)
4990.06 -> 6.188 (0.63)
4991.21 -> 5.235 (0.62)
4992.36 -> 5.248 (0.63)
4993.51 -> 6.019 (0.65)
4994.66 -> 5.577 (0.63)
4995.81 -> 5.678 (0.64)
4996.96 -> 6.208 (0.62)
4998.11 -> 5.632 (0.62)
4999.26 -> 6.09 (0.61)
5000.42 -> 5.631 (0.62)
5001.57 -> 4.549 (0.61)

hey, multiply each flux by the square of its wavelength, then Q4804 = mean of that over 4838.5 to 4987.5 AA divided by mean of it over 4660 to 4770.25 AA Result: 1.0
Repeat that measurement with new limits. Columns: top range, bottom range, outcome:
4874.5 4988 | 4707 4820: 1.07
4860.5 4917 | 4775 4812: 1.08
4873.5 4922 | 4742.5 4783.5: 1.06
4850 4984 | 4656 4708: 1.05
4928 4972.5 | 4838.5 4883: 1.05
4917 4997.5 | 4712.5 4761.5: 1.04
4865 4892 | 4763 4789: 1.14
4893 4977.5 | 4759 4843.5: 1.10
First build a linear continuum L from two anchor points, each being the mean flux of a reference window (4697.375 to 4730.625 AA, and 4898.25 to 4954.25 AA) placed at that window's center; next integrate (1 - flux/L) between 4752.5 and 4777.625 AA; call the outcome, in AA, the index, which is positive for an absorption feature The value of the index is 2.2 AA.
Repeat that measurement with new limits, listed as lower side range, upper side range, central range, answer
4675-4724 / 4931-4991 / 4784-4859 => 1.2 AA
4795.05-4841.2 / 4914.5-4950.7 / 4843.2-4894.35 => 1.0 AA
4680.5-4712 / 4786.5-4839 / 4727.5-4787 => 1.6 AA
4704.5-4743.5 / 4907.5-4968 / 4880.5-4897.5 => 0.6 AA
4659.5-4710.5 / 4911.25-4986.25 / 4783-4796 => 1.9 AA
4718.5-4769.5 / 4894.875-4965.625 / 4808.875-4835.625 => 0.9 AA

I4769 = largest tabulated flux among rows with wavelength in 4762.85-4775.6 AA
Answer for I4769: 6.234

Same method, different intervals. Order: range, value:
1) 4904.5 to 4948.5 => 7.156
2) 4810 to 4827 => 7.119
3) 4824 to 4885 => 7.159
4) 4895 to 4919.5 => 7.116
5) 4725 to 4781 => 8.096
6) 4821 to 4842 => 6.758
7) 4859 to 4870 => 7.152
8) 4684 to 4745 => 8.248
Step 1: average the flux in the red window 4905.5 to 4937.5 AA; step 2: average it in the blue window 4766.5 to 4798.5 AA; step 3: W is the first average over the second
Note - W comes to 1.09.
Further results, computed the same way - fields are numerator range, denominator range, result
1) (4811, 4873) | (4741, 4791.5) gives 1.06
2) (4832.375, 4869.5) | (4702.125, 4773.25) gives 1.00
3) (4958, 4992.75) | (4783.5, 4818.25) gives 0.97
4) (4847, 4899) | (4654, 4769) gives 0.95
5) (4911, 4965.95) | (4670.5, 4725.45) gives 0.96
